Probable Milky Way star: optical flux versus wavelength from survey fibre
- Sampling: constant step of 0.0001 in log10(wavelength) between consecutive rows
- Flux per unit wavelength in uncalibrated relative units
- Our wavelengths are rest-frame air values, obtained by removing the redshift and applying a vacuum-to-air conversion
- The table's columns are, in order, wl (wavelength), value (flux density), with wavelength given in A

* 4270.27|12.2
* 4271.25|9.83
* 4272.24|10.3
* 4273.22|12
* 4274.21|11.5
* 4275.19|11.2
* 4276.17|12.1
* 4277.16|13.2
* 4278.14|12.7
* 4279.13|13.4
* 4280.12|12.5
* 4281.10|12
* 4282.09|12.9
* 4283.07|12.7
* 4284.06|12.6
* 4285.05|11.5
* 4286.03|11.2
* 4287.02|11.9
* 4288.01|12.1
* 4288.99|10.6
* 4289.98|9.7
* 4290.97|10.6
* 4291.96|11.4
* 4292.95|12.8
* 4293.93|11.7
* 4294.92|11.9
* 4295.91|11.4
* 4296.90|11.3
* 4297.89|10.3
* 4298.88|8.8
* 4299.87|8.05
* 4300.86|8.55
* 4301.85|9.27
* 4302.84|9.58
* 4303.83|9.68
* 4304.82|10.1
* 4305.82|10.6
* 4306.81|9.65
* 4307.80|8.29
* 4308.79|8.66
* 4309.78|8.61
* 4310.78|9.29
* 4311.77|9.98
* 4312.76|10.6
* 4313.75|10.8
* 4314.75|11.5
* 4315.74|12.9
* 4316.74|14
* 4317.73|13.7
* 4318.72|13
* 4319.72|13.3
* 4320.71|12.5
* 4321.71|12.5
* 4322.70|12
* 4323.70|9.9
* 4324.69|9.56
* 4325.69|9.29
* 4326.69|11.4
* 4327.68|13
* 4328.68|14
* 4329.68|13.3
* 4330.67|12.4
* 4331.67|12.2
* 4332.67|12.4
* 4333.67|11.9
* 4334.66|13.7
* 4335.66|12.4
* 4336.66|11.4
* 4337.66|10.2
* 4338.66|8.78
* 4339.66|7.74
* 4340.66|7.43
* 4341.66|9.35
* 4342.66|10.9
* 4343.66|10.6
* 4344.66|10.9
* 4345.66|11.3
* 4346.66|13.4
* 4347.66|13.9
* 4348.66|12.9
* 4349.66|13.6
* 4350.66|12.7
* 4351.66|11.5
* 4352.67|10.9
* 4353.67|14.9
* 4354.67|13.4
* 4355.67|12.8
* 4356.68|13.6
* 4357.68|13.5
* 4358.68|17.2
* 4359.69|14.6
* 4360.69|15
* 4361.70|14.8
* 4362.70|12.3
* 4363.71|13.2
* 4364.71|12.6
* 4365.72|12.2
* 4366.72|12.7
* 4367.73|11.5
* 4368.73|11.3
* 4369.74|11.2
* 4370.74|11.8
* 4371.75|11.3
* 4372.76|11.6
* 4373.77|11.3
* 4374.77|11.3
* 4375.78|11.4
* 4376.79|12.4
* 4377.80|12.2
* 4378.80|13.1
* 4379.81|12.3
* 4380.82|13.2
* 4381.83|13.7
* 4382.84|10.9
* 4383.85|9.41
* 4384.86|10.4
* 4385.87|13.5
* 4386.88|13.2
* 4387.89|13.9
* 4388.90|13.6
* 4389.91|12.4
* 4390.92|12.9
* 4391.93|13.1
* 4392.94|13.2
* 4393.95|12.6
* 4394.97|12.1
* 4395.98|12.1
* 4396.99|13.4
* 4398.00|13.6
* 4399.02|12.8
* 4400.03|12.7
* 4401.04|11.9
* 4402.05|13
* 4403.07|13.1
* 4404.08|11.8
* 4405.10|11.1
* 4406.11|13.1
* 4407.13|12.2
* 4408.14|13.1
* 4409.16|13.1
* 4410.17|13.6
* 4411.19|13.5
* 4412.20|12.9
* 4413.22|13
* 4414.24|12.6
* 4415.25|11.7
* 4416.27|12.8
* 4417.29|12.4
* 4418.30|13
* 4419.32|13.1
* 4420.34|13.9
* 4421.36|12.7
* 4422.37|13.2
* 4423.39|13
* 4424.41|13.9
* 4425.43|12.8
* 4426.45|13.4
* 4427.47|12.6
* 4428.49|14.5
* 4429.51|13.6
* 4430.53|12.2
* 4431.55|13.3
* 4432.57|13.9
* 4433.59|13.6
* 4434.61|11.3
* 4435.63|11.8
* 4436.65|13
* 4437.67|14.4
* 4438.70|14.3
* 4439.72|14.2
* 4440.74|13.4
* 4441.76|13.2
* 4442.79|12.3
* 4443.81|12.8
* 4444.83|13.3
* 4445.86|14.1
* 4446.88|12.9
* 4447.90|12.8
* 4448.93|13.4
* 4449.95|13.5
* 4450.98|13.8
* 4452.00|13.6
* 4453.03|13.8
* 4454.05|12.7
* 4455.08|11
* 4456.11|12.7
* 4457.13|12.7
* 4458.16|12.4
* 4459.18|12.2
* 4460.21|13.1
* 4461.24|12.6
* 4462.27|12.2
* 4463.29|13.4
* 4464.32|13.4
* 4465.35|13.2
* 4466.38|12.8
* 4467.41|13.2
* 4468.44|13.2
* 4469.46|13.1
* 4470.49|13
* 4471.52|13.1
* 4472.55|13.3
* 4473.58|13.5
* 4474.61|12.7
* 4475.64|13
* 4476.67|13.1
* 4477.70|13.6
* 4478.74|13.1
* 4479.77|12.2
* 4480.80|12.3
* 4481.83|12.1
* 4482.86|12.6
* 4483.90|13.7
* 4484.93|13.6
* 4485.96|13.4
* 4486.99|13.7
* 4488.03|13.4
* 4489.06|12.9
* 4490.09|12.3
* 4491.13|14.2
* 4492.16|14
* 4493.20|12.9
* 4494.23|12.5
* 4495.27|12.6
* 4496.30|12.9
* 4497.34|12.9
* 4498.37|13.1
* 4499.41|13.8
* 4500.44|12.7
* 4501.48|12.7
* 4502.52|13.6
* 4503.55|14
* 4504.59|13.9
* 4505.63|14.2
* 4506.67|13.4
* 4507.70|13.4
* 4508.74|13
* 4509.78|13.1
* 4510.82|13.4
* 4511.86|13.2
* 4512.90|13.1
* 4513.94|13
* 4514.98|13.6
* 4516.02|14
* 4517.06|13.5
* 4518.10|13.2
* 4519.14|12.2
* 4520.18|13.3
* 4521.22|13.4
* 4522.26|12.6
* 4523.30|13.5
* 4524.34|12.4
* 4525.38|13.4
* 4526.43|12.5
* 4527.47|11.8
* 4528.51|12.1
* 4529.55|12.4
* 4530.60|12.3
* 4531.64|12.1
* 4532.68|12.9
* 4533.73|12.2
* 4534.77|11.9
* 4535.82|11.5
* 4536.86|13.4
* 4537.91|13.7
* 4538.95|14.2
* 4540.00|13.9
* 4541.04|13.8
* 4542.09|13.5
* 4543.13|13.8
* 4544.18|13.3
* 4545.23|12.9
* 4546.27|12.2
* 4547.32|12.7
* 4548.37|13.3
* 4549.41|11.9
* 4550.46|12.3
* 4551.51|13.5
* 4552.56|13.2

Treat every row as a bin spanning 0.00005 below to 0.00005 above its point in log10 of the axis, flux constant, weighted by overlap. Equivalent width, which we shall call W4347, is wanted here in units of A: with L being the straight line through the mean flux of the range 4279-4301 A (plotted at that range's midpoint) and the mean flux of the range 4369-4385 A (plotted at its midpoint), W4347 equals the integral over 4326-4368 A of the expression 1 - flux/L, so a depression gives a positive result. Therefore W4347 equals -2.7 A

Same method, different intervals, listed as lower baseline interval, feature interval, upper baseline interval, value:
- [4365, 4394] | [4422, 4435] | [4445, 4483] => -0.6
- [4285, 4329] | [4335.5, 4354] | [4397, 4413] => 0.6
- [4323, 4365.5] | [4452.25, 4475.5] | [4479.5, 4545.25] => -0.1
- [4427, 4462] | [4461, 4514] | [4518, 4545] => -0.6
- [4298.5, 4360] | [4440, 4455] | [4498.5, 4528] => -0.8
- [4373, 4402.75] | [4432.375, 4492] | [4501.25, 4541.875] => -1.2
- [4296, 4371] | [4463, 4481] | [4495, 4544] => -0.5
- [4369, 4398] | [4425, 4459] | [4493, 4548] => -1.4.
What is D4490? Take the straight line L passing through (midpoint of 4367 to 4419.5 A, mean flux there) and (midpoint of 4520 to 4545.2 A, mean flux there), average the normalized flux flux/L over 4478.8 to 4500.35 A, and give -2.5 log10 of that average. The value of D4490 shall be -0.02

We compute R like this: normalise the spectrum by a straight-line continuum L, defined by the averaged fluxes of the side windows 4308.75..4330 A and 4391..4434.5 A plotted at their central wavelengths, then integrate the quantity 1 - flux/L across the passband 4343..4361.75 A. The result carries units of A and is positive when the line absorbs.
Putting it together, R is -1.74 A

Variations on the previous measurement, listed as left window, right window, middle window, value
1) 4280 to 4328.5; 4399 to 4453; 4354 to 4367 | -1.9 A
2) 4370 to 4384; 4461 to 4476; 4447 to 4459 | -0.1 A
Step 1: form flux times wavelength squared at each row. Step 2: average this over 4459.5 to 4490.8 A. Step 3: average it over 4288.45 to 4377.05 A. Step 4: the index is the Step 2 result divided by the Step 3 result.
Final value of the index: 1.2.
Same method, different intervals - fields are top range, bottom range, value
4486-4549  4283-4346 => 1.31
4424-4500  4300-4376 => 1.19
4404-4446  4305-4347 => 1.22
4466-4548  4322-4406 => 1.14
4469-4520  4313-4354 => 1.20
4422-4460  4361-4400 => 1.09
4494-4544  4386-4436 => 1.06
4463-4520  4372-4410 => 1.11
